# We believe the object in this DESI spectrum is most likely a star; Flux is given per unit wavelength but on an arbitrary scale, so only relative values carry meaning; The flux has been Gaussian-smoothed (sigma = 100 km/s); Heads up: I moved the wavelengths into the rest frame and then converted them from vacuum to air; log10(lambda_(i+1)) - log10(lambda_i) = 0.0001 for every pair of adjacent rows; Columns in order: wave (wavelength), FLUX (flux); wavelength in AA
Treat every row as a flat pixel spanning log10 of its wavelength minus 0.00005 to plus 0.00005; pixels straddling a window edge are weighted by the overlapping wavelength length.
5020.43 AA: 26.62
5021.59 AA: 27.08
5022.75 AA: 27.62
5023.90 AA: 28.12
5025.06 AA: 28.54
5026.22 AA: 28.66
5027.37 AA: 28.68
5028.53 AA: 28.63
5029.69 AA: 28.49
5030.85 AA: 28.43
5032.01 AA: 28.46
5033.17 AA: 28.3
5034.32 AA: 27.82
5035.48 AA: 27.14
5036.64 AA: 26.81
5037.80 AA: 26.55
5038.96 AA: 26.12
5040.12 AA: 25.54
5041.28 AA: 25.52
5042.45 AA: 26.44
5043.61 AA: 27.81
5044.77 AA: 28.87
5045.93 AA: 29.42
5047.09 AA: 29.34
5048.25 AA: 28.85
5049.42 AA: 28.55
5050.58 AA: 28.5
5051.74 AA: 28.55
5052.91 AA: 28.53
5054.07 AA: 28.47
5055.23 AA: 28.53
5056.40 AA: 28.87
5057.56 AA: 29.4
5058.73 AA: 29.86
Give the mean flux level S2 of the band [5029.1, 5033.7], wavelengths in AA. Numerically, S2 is 28.4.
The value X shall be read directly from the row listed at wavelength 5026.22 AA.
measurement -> 28.66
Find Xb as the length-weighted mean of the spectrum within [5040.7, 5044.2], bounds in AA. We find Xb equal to 26.6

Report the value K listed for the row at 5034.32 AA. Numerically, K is 27.82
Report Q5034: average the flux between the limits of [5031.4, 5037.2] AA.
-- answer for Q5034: 27.7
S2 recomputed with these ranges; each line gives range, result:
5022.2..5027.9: 28.4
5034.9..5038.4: 26.8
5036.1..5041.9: 26.1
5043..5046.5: 28.7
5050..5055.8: 28.5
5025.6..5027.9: 28.7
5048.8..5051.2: 28.5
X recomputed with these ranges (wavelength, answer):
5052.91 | 28.53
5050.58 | 28.5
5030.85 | 28.43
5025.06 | 28.54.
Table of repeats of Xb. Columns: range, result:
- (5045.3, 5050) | 29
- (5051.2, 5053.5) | 28.5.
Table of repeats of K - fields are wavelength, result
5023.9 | 28.12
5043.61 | 27.81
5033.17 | 28.3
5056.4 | 28.87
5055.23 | 28.53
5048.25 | 28.85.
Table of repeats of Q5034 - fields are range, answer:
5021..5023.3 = 27.3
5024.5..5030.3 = 28.6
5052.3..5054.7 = 28.5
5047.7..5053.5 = 28.6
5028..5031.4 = 28.5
